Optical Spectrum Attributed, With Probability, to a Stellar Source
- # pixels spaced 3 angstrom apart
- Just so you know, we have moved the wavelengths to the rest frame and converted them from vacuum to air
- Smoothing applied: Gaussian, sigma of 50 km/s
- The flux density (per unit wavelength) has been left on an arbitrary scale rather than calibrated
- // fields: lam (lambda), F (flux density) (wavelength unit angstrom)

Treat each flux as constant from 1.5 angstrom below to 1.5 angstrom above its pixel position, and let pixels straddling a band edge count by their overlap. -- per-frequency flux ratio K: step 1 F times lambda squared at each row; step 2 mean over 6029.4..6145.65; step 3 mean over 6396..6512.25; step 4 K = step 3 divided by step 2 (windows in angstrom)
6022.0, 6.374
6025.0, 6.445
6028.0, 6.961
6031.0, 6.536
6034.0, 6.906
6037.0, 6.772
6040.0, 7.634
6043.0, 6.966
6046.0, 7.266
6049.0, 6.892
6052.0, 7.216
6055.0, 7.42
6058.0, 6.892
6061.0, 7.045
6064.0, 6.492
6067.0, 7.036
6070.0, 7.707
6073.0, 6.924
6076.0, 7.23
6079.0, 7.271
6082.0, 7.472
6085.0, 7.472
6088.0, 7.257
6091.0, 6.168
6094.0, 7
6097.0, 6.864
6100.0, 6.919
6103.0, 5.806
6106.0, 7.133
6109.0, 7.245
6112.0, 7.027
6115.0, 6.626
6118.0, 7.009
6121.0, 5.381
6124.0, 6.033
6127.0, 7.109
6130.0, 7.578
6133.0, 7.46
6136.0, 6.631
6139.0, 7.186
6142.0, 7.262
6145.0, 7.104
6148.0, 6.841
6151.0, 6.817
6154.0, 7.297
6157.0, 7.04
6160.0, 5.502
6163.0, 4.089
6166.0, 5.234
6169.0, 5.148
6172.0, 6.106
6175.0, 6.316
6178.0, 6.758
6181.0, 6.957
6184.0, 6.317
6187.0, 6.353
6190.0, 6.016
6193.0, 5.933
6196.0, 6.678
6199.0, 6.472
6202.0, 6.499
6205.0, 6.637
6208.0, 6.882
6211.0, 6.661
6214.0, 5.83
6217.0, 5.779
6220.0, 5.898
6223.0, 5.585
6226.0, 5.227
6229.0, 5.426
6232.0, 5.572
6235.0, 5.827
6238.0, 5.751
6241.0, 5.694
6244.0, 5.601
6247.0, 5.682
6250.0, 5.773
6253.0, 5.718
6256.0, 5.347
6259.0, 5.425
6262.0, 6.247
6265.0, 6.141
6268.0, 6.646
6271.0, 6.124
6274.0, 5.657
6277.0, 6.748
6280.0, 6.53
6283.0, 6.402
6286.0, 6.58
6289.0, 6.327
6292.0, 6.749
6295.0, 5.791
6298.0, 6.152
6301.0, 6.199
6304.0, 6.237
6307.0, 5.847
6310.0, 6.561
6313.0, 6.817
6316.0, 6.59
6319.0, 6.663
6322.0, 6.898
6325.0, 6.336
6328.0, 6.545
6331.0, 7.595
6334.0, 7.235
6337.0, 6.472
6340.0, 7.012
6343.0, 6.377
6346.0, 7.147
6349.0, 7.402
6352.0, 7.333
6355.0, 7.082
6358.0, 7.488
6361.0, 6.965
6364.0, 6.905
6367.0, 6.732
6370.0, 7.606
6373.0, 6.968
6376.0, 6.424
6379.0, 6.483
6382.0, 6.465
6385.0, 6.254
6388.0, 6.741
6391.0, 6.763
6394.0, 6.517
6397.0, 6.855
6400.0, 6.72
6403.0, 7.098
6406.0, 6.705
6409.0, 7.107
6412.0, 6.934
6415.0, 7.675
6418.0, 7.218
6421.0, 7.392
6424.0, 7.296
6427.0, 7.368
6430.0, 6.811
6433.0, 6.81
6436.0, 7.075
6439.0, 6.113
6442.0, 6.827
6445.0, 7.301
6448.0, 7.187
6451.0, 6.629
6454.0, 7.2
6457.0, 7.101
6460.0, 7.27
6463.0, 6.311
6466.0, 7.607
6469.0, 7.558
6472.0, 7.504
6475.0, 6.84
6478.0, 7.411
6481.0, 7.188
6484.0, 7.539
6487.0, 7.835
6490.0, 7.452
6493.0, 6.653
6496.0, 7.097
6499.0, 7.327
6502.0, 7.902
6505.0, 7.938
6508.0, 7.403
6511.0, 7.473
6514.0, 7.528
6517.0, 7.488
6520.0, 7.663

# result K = 1.16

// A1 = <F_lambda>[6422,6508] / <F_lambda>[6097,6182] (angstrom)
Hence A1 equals 1.1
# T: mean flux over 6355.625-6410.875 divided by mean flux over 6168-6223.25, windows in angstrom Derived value 1.09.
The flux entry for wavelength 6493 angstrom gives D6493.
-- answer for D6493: 6.653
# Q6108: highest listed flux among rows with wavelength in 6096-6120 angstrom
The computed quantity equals 7.245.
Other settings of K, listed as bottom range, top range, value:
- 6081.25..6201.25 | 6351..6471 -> 1.15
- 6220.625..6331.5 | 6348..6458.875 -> 1.18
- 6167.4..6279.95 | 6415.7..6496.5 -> 1.27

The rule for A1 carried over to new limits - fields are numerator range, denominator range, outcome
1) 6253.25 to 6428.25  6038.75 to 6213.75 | 0.99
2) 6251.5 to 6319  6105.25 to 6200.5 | 0.96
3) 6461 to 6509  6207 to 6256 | 1.27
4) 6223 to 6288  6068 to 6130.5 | 0.86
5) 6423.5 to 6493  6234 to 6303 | 1.18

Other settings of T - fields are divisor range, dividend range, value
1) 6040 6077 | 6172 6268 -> 0.85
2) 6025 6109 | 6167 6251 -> 0.86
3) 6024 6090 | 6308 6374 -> 0.98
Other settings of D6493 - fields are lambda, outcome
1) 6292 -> 6.749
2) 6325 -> 6.336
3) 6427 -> 7.368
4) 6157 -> 7.04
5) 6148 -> 6.841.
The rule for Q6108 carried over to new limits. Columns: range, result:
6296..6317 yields 6.817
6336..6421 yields 7.675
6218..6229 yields 5.898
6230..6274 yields 6.646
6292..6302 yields 6.749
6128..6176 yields 7.578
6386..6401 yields 6.855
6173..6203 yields 6.957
